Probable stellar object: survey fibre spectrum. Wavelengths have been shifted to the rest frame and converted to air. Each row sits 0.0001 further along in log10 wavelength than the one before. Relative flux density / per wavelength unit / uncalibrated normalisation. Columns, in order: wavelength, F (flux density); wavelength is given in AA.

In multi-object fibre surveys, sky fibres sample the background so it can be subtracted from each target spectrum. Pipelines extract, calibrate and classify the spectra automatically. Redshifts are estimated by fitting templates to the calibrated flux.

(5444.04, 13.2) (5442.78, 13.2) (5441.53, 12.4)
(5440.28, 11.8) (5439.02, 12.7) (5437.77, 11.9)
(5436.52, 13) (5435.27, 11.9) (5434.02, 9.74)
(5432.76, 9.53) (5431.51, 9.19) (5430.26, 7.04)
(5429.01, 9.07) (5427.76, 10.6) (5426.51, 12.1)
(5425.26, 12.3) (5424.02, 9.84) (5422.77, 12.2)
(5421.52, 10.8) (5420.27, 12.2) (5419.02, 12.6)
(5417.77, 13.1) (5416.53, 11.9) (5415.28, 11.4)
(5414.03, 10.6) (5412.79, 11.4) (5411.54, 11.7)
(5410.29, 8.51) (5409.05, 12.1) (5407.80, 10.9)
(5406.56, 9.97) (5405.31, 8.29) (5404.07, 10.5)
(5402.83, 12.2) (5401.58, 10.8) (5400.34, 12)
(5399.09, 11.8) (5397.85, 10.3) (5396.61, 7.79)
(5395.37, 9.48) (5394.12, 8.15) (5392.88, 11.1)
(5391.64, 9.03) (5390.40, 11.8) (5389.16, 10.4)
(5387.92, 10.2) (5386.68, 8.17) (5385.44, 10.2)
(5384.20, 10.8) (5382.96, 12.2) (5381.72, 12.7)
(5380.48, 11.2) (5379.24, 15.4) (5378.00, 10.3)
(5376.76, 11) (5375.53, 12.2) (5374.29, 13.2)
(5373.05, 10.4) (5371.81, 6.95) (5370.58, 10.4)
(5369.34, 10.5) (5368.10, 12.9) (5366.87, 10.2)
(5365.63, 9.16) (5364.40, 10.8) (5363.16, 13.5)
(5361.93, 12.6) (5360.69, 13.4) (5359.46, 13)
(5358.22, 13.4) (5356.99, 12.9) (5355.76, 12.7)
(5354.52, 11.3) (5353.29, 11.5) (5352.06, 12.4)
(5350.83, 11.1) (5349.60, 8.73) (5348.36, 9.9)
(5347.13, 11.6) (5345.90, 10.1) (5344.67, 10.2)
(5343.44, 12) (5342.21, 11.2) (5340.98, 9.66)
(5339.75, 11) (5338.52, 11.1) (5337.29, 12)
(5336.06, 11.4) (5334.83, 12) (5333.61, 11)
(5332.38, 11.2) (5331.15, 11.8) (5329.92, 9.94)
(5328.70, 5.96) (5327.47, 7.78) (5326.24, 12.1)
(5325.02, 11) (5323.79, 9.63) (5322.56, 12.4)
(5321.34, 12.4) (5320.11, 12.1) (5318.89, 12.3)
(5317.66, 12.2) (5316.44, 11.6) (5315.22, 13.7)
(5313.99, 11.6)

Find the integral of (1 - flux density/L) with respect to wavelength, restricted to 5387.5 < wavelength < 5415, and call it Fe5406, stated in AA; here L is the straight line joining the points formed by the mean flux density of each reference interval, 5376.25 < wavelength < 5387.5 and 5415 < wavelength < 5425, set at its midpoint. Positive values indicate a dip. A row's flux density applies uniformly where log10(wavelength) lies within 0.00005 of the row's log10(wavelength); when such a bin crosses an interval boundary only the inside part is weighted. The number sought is 2.7 AA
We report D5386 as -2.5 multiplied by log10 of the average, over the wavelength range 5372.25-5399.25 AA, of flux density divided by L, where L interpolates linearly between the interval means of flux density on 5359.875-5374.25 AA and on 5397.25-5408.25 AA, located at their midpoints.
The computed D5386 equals 0.02 mag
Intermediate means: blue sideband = 11.1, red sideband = 10.8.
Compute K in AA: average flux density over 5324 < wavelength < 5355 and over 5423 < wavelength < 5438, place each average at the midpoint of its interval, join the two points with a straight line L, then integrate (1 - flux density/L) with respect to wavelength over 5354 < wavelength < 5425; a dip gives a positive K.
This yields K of -3.5 AA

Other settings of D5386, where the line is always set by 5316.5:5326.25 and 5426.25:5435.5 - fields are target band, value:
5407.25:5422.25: -0.14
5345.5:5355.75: 0.02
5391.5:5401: 0.04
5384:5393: 0.04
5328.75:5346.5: 0.05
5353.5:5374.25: -0.06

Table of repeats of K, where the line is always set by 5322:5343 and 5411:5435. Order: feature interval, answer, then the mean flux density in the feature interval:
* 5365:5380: -0.38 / 11.1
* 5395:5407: 0.58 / 10.3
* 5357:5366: -1.38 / 12.4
